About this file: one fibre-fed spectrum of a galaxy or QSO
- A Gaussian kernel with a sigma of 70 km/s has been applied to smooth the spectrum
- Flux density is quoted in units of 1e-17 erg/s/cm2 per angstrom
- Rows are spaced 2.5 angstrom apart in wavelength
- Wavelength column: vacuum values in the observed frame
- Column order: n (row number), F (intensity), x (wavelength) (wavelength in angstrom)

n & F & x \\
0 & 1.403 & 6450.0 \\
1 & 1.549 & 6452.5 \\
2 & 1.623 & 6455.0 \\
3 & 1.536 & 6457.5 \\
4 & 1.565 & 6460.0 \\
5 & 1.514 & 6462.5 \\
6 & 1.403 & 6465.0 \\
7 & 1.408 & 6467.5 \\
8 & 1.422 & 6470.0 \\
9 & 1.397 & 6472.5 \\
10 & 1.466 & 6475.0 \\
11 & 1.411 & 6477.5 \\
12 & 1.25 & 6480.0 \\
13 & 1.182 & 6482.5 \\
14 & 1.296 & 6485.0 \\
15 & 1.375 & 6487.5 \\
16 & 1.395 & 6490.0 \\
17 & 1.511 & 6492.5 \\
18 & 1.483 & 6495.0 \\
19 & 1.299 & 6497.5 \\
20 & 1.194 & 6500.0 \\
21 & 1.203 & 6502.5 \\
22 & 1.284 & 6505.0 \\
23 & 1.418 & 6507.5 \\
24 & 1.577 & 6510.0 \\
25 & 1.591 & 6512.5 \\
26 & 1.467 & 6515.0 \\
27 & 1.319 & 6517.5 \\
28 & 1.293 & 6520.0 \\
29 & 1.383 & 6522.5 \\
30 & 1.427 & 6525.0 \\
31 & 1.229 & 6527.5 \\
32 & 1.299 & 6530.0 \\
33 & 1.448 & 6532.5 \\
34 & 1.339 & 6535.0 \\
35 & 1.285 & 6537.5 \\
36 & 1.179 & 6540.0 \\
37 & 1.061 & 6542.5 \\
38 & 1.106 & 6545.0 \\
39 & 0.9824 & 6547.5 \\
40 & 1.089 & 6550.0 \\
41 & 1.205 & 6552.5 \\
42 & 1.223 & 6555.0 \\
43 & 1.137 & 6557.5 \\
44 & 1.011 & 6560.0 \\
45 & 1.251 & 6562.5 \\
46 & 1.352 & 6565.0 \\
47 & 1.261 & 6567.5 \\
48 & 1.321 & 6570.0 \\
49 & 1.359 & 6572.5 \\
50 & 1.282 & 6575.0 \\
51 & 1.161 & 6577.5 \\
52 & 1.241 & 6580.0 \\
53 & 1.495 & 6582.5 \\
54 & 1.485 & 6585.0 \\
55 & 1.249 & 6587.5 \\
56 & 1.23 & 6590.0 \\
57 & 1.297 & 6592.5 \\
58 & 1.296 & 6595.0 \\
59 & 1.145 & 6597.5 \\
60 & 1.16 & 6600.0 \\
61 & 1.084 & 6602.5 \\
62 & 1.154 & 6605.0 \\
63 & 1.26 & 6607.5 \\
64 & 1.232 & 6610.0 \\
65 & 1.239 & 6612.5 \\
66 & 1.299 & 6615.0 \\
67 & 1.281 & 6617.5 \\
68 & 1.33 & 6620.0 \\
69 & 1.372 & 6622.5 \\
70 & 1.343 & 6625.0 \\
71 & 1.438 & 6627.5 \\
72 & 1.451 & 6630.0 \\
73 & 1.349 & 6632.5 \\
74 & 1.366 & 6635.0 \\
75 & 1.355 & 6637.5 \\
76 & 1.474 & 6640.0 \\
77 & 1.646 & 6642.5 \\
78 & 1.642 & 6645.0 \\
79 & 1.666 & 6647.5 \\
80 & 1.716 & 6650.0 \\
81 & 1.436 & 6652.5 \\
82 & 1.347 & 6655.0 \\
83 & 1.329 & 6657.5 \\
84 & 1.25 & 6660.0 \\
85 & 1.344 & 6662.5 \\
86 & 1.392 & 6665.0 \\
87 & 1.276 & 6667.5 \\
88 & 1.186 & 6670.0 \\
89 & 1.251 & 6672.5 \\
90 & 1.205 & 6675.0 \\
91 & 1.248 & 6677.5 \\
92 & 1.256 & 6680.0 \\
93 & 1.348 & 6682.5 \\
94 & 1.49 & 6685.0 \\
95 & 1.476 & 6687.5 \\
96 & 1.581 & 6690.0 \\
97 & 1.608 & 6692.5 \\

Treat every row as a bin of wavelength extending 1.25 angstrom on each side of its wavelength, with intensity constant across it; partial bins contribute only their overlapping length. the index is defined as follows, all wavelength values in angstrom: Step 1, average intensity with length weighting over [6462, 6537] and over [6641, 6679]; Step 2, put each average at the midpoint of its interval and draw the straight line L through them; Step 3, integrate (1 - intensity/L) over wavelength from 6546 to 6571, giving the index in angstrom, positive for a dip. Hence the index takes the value 3.6 angstrom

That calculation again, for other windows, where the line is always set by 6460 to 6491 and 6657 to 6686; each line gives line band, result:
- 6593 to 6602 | 0.88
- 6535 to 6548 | 1.95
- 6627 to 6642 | -1.19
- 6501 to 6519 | -0.47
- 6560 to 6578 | 0.96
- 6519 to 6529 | 0.21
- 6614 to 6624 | -0.02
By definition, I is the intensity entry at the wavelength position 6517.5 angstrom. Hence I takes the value 1.319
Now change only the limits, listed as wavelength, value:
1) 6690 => 1.581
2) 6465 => 1.403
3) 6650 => 1.716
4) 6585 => 1.485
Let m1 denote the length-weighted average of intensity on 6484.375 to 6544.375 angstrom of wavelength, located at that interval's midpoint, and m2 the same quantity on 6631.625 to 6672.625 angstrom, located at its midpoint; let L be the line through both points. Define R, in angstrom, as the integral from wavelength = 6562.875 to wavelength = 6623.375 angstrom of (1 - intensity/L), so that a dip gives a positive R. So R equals 5.0 angstrom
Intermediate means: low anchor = 1.35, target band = 1.27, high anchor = 1.42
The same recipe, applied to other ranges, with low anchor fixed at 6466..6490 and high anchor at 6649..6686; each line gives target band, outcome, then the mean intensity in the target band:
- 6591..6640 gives 1.82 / 1.29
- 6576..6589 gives 0.21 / 1.32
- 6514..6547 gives 1.60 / 1.29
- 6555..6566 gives 1.31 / 1.19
